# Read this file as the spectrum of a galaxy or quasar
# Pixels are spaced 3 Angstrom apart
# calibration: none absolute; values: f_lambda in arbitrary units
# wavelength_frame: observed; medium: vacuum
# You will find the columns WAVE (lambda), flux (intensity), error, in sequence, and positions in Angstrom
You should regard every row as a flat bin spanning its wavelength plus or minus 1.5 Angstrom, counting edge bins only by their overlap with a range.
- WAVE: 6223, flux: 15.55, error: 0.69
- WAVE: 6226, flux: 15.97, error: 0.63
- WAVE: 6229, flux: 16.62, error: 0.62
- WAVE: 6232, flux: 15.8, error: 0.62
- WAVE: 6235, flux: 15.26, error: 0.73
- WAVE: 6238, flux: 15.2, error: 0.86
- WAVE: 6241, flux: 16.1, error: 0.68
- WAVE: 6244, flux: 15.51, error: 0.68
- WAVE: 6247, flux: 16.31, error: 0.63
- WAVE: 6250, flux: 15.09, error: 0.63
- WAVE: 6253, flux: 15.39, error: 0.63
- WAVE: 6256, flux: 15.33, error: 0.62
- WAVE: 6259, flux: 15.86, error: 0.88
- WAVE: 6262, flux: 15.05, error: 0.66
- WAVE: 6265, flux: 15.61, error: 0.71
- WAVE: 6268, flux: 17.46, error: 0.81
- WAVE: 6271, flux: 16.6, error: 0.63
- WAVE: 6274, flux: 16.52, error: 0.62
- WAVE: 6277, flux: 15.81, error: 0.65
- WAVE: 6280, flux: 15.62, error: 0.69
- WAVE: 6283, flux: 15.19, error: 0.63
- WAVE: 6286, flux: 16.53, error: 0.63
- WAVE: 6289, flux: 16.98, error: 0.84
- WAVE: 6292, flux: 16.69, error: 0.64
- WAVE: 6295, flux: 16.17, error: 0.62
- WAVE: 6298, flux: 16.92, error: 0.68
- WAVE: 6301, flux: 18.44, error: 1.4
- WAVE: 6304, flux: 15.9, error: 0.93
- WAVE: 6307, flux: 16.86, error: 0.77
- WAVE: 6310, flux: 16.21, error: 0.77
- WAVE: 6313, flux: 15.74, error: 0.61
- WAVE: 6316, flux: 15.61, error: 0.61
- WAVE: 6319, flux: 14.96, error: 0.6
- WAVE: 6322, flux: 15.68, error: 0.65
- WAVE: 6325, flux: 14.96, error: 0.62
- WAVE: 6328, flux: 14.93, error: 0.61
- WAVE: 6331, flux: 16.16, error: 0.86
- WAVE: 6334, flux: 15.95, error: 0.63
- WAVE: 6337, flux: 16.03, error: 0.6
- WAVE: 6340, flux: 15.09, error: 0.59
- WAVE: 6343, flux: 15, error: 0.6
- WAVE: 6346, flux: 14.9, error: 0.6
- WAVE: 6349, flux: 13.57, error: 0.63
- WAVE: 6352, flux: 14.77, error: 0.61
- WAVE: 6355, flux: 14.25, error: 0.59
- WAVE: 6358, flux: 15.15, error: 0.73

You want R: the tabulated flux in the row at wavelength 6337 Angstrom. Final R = 16.03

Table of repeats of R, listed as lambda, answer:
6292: 16.69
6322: 15.68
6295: 16.17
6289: 16.98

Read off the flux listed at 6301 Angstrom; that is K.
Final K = 18.44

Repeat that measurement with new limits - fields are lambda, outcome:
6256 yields 15.33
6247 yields 16.31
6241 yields 16.1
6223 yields 15.55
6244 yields 15.51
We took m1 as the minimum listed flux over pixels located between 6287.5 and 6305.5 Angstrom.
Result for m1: 15.9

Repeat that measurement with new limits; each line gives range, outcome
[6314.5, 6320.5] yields 14.96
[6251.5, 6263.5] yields 15.05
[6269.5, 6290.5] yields 15.19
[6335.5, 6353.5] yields 13.57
